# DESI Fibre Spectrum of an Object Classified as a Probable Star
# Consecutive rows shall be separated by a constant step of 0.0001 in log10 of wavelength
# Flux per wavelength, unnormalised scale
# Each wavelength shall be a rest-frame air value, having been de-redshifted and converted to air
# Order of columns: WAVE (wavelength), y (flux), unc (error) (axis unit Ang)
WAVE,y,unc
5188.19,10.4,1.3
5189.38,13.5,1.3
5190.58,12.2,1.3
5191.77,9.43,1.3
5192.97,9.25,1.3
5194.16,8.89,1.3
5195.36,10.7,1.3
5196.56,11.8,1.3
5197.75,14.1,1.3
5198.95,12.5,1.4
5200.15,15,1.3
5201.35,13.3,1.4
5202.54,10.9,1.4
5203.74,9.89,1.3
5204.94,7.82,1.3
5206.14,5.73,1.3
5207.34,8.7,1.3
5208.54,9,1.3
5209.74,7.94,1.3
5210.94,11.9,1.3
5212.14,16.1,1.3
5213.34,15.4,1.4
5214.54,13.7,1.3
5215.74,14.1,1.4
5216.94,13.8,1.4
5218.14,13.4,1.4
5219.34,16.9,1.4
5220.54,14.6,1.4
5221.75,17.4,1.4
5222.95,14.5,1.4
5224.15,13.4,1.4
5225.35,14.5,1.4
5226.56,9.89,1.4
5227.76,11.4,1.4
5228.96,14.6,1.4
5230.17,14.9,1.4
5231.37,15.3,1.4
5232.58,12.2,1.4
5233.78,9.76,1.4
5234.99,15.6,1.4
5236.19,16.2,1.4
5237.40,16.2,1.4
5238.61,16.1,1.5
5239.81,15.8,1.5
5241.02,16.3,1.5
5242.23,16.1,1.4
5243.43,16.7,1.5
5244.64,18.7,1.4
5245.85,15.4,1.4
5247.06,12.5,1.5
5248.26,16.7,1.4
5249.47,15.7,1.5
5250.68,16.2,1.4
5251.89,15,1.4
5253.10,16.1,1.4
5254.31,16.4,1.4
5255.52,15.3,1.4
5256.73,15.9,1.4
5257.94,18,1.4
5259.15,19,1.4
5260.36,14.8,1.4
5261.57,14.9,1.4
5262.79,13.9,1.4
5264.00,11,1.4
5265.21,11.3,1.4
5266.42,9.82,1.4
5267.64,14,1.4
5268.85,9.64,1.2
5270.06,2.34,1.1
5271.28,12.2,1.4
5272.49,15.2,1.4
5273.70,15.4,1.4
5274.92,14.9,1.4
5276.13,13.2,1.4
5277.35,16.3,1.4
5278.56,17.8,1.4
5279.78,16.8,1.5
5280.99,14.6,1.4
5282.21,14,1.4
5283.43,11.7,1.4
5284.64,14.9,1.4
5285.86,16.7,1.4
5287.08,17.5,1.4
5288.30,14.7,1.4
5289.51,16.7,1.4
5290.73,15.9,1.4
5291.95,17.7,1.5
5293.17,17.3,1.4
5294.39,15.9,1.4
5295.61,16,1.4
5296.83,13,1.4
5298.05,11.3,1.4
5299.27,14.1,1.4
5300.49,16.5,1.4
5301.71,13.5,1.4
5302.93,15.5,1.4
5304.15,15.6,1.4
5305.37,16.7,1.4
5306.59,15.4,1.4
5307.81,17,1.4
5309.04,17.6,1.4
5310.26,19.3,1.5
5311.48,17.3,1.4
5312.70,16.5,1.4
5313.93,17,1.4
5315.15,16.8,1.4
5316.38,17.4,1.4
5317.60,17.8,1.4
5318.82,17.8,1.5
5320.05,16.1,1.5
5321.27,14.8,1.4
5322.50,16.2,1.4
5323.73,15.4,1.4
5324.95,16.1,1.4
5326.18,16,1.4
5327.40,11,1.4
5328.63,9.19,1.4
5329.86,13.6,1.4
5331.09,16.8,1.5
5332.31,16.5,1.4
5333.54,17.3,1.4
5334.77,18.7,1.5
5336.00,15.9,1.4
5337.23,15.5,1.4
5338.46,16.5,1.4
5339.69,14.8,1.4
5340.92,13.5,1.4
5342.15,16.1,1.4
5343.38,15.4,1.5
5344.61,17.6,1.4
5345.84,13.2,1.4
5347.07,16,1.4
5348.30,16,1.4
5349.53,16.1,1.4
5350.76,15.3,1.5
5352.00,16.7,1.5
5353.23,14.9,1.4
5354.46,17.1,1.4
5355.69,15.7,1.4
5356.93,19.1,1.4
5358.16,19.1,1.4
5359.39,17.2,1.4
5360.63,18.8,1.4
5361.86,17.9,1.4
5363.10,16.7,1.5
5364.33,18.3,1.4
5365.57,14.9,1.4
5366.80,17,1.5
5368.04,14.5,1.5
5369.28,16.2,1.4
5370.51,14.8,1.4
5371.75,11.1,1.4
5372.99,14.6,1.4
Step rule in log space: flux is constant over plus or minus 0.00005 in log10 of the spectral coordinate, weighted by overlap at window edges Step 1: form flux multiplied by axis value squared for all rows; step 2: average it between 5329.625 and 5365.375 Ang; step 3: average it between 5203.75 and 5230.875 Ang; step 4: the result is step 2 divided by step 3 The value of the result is 1.4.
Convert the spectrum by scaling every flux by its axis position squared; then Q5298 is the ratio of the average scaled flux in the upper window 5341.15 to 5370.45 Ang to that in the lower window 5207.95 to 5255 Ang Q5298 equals 1.19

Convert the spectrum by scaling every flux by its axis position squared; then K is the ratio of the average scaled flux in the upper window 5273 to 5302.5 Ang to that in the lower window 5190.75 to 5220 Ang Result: 1.35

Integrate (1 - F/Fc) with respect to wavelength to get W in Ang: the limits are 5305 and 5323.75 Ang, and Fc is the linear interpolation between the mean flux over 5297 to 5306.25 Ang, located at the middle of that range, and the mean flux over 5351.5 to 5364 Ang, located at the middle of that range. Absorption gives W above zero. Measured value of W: -1.9 Ang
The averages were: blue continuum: 14.7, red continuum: 17.4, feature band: 16.9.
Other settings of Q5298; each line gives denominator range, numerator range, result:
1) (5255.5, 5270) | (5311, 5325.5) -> 1.26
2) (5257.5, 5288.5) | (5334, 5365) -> 1.21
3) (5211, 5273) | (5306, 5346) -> 1.15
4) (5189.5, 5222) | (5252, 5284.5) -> 1.20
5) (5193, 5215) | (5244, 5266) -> 1.39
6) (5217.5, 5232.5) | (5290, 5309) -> 1.13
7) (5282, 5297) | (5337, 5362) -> 1.07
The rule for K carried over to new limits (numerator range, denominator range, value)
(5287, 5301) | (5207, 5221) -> 1.22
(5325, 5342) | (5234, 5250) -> 0.99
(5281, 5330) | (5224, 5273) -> 1.12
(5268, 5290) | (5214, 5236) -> 1.04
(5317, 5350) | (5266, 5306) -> 1.09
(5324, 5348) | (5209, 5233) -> 1.16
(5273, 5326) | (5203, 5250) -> 1.19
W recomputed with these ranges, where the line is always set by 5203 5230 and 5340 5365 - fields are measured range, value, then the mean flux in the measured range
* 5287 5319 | -2.4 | 16.2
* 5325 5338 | 0.6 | 15.1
